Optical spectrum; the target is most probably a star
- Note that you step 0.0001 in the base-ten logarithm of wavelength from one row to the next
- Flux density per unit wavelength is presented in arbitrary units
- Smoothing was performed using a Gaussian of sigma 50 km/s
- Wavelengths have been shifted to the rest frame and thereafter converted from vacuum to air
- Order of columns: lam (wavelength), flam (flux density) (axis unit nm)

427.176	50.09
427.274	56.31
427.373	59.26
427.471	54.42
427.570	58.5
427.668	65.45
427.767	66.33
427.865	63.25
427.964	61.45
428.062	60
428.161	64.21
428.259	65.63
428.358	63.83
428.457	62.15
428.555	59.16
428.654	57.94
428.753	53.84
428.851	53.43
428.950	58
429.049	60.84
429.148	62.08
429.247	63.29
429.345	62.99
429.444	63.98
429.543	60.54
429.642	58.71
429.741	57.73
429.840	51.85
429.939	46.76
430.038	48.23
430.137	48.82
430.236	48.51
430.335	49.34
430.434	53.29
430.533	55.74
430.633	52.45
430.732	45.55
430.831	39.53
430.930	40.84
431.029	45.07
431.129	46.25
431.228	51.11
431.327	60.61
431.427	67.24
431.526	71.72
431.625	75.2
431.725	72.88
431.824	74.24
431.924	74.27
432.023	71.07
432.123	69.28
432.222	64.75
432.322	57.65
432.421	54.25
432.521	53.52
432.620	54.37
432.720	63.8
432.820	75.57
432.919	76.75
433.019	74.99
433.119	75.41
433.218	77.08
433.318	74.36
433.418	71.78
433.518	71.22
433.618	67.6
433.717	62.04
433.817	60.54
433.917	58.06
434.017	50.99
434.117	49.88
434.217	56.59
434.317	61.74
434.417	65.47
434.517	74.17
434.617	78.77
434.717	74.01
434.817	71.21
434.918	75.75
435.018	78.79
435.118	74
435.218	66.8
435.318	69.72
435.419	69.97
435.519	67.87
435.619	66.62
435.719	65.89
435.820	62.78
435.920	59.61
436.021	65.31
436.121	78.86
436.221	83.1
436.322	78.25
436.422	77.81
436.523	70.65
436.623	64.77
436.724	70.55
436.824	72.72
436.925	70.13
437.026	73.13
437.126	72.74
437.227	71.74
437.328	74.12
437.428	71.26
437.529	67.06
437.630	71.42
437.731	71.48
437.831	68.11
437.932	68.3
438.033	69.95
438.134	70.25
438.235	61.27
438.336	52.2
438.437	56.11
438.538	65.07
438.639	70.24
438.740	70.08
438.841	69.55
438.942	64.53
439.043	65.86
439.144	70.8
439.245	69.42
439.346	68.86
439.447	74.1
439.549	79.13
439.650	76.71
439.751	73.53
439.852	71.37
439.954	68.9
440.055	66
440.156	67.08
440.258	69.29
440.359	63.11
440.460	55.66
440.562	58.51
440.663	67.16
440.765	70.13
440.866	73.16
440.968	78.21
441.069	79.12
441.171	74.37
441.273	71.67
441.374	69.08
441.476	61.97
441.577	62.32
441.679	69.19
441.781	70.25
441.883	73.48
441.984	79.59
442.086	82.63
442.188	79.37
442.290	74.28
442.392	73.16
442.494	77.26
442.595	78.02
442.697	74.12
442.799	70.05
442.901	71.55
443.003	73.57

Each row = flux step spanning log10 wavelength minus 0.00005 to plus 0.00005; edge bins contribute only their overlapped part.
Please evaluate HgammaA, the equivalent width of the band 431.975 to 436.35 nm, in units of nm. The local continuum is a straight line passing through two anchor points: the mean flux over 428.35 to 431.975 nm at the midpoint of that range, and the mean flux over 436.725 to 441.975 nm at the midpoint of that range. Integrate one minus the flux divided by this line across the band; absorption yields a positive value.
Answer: -0.37 nm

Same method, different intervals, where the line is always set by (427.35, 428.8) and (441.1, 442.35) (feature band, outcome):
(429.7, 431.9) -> 0.29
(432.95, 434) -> -0.05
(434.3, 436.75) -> -0.14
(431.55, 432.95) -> -0.05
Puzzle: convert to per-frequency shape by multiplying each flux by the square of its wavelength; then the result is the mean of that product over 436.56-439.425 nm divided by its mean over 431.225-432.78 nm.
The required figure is 1.1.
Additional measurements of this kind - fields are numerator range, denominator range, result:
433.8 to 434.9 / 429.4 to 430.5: 1.23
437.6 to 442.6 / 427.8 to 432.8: 1.25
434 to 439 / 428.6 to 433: 1.20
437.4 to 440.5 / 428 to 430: 1.20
